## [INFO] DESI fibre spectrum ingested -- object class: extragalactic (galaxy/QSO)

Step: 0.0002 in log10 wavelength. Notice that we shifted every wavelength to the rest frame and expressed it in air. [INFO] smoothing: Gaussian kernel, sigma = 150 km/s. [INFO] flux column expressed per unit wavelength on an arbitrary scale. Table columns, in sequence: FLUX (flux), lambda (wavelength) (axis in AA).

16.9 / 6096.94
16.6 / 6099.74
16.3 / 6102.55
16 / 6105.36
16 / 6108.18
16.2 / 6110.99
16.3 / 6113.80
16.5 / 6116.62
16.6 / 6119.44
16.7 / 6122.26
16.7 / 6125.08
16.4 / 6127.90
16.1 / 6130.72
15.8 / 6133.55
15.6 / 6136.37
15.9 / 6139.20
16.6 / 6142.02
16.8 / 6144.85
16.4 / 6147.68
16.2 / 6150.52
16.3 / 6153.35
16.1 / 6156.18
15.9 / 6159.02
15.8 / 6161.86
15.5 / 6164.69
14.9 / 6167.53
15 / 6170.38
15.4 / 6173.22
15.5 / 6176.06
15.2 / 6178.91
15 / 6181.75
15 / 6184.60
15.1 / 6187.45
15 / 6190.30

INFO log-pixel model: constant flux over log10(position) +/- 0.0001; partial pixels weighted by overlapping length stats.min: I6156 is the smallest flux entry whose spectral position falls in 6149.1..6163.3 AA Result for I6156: 15.8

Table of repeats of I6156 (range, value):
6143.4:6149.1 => 16.4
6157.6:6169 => 14.9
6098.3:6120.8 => 16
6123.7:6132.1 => 16.1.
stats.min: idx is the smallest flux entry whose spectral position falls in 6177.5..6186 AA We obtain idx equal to 15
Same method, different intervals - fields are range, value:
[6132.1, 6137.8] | 15.6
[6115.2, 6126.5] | 16.5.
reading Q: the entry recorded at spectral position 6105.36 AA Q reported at 16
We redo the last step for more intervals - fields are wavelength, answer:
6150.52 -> 16.2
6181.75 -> 15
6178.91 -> 15.2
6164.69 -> 15.5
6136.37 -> 15.6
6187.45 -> 15.1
